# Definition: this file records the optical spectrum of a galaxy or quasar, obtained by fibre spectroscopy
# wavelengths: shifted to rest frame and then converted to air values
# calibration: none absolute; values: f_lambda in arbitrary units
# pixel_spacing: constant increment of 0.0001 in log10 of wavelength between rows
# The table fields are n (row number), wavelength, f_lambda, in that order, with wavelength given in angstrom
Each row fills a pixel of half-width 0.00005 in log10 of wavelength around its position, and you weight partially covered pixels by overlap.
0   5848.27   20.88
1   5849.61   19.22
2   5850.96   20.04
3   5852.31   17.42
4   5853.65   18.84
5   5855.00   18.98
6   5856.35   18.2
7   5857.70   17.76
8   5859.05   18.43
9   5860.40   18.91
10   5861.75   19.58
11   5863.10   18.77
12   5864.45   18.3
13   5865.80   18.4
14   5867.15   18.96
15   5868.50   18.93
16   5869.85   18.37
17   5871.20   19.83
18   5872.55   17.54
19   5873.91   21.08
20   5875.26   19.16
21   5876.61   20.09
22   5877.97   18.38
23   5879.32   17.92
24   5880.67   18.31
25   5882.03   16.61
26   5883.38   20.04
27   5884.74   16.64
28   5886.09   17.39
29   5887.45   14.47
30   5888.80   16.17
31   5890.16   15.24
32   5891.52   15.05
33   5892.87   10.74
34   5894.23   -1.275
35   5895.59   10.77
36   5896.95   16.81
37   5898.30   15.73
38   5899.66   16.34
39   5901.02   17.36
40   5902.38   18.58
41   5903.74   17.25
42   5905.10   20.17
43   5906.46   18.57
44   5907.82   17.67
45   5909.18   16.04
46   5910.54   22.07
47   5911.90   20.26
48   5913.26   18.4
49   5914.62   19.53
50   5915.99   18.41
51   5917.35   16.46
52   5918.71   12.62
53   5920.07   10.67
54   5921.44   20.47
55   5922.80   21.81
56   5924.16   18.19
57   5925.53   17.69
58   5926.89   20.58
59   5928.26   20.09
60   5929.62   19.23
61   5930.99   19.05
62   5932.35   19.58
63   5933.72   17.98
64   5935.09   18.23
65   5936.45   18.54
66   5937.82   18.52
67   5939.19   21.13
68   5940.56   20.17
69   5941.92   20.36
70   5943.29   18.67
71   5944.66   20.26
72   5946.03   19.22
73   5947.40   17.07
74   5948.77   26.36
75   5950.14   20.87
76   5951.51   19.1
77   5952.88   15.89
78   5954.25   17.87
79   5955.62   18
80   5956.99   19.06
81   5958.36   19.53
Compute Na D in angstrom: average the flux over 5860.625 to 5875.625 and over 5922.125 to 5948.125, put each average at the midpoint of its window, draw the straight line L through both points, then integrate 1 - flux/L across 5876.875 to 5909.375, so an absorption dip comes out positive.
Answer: 5.4 angstrom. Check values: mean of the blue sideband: 19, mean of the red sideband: 19.3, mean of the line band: 15.9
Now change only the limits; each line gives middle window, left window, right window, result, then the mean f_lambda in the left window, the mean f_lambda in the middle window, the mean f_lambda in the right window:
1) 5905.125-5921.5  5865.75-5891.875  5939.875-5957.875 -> 0.96 angstrom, 18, 17.6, 19.5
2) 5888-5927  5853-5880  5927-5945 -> 5.56 angstrom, 18.8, 16.4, 19.4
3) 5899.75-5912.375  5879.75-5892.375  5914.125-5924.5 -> -1.16 angstrom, 16.6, 18.5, 17.2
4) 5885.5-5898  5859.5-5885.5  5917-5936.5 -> 3.81 angstrom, 18.7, 12.9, 18.1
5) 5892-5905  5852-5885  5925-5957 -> 3.46 angstrom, 18.7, 13.9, 19.3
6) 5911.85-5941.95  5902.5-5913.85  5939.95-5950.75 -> 1.64 angstrom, 18.8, 18.5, 20.4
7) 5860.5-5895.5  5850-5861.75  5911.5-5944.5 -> 3.24 angstrom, 18.6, 16.9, 18.6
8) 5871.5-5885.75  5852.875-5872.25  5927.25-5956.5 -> 0.20 angstrom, 18.7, 18.6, 19.4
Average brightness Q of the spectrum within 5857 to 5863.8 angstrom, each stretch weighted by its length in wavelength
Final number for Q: 18.7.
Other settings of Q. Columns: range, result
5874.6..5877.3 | 19.6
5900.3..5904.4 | 17.7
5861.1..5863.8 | 19.2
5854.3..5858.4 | 18.3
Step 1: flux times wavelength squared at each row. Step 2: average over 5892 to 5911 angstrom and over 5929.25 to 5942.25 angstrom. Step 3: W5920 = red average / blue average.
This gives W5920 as 1.26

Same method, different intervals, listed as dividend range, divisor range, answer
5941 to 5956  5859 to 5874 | 1.06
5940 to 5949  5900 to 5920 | 1.13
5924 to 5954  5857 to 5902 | 1.17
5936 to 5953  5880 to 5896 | 1.42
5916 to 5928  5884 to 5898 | 1.33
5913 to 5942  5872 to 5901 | 1.18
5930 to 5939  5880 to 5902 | 1.29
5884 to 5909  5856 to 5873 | 0.83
